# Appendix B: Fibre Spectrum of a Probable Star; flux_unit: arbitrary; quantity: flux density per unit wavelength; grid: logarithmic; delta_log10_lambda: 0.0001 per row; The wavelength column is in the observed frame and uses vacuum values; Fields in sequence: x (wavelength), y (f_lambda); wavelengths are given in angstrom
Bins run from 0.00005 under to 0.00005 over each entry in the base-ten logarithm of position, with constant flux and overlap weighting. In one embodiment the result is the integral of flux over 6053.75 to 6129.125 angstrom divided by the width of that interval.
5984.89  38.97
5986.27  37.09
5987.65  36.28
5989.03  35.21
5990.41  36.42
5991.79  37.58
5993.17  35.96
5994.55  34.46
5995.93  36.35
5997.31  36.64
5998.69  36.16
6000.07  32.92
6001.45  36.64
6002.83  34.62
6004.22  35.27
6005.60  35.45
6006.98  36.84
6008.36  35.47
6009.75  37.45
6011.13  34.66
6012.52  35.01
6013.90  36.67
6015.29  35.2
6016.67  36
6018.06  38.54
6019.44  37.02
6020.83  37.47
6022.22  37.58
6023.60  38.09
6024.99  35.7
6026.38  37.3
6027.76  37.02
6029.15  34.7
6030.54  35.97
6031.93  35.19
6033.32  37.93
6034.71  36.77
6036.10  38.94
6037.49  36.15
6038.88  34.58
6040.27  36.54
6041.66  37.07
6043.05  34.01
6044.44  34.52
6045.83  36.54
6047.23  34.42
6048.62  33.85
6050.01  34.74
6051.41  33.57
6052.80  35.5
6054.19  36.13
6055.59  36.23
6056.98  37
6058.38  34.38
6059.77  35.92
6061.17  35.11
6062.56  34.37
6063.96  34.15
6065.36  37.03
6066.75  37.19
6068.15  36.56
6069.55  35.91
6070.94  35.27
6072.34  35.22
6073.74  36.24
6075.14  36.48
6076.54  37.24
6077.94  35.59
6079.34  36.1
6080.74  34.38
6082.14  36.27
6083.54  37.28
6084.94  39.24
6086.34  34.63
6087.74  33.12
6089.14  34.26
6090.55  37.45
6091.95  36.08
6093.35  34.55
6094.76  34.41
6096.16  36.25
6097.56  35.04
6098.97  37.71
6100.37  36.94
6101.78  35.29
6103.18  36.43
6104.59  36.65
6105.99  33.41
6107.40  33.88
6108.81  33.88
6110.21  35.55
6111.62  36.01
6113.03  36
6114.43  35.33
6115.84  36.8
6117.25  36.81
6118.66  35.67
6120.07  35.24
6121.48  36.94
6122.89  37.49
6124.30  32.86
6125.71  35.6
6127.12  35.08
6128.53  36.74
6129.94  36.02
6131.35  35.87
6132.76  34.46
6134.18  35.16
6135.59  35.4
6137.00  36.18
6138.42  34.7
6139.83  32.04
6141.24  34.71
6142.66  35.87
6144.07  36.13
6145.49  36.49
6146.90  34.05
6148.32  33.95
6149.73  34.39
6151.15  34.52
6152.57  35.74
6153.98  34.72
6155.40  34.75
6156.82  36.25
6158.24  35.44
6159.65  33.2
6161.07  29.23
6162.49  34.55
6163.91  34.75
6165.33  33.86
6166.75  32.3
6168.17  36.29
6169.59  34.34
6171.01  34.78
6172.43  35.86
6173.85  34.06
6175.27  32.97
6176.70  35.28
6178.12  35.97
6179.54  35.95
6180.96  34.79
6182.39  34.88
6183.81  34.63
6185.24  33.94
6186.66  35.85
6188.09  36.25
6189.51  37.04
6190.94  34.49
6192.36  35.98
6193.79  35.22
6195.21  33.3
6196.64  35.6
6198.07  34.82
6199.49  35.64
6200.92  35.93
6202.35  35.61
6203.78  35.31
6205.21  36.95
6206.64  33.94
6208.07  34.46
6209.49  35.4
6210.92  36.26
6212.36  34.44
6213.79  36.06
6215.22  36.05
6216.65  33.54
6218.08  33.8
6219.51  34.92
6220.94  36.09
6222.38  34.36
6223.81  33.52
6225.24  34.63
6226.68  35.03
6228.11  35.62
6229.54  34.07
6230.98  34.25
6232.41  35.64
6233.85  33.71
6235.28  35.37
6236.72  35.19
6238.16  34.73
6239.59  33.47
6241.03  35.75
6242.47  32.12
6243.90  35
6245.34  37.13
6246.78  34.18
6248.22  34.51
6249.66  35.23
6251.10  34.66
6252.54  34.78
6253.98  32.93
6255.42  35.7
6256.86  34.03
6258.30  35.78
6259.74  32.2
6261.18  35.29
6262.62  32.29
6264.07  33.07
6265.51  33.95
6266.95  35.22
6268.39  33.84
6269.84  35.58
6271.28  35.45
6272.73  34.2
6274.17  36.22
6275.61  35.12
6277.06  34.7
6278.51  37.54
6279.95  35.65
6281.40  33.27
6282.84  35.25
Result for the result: 35.8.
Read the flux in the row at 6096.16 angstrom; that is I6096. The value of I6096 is 36.25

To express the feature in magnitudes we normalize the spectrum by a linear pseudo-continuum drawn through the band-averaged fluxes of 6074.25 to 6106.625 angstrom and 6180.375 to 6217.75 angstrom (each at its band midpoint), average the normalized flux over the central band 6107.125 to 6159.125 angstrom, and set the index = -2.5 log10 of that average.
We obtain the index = 0.01 mag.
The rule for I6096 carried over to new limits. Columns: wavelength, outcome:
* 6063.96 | 34.15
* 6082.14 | 36.27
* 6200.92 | 35.93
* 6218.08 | 33.8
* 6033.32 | 37.93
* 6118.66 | 35.67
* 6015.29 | 35.2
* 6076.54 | 37.24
